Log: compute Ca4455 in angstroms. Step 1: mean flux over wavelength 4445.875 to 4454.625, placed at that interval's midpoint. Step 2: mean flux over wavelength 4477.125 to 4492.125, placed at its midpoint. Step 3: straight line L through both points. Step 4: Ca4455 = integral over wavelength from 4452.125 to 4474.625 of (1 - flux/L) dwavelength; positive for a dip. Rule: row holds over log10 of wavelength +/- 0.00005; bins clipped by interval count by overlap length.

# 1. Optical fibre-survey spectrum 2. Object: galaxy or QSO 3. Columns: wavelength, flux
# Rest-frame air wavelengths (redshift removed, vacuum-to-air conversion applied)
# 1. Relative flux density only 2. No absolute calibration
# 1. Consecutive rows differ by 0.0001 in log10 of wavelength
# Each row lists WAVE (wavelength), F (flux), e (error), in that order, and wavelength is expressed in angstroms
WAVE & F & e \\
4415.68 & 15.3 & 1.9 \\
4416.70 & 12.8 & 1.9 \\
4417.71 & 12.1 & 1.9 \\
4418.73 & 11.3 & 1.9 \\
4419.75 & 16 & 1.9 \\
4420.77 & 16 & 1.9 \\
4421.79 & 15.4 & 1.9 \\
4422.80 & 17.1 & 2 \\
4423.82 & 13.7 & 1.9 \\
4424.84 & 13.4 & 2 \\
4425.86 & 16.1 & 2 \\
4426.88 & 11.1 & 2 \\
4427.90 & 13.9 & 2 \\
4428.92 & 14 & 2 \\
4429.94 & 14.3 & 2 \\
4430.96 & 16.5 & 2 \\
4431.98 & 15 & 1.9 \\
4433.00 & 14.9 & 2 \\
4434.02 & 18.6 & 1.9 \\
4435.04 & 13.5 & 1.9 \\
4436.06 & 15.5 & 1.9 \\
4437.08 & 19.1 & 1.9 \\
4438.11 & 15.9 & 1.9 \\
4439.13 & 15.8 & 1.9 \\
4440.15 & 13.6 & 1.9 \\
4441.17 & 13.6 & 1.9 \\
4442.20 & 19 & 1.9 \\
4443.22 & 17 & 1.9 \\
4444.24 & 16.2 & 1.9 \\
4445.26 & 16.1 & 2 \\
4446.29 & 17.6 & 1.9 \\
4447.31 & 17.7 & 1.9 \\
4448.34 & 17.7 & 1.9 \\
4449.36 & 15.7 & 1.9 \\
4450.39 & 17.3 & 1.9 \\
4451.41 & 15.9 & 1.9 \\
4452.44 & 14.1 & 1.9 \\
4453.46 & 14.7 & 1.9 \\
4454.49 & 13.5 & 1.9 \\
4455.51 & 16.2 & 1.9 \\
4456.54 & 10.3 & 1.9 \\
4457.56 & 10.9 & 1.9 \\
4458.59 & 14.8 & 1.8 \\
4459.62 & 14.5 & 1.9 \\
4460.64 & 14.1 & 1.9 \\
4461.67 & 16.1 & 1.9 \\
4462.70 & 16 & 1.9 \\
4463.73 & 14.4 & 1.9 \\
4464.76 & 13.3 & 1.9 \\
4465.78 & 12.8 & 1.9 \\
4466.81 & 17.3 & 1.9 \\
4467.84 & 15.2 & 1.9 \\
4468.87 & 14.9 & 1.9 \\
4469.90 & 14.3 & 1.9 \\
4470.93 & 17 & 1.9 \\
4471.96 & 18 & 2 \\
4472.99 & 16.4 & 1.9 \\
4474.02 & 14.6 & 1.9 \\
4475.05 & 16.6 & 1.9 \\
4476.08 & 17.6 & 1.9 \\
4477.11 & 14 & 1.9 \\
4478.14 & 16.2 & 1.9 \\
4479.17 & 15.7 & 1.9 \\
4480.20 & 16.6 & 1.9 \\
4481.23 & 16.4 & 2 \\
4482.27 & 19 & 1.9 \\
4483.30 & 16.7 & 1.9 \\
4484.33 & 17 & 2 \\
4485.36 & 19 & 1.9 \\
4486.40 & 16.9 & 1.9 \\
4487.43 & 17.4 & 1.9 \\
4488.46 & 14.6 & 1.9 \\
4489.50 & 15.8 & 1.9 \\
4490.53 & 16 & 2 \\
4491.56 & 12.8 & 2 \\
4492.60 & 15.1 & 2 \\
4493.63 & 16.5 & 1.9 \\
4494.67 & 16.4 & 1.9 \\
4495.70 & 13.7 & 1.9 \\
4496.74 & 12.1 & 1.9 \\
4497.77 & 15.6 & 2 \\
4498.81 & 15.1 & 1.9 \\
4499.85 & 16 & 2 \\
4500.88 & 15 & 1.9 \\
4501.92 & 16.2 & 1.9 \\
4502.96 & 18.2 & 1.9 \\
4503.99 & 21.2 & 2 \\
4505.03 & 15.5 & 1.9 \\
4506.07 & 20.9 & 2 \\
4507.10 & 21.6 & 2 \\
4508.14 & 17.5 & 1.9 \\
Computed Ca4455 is 2.1 angstroms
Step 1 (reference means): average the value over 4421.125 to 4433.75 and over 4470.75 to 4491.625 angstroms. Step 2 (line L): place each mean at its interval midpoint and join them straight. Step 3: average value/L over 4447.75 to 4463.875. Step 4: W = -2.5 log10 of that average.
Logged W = 0.06 mag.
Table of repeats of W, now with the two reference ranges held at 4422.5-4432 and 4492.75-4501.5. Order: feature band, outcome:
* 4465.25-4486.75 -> -0.10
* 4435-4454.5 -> -0.11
